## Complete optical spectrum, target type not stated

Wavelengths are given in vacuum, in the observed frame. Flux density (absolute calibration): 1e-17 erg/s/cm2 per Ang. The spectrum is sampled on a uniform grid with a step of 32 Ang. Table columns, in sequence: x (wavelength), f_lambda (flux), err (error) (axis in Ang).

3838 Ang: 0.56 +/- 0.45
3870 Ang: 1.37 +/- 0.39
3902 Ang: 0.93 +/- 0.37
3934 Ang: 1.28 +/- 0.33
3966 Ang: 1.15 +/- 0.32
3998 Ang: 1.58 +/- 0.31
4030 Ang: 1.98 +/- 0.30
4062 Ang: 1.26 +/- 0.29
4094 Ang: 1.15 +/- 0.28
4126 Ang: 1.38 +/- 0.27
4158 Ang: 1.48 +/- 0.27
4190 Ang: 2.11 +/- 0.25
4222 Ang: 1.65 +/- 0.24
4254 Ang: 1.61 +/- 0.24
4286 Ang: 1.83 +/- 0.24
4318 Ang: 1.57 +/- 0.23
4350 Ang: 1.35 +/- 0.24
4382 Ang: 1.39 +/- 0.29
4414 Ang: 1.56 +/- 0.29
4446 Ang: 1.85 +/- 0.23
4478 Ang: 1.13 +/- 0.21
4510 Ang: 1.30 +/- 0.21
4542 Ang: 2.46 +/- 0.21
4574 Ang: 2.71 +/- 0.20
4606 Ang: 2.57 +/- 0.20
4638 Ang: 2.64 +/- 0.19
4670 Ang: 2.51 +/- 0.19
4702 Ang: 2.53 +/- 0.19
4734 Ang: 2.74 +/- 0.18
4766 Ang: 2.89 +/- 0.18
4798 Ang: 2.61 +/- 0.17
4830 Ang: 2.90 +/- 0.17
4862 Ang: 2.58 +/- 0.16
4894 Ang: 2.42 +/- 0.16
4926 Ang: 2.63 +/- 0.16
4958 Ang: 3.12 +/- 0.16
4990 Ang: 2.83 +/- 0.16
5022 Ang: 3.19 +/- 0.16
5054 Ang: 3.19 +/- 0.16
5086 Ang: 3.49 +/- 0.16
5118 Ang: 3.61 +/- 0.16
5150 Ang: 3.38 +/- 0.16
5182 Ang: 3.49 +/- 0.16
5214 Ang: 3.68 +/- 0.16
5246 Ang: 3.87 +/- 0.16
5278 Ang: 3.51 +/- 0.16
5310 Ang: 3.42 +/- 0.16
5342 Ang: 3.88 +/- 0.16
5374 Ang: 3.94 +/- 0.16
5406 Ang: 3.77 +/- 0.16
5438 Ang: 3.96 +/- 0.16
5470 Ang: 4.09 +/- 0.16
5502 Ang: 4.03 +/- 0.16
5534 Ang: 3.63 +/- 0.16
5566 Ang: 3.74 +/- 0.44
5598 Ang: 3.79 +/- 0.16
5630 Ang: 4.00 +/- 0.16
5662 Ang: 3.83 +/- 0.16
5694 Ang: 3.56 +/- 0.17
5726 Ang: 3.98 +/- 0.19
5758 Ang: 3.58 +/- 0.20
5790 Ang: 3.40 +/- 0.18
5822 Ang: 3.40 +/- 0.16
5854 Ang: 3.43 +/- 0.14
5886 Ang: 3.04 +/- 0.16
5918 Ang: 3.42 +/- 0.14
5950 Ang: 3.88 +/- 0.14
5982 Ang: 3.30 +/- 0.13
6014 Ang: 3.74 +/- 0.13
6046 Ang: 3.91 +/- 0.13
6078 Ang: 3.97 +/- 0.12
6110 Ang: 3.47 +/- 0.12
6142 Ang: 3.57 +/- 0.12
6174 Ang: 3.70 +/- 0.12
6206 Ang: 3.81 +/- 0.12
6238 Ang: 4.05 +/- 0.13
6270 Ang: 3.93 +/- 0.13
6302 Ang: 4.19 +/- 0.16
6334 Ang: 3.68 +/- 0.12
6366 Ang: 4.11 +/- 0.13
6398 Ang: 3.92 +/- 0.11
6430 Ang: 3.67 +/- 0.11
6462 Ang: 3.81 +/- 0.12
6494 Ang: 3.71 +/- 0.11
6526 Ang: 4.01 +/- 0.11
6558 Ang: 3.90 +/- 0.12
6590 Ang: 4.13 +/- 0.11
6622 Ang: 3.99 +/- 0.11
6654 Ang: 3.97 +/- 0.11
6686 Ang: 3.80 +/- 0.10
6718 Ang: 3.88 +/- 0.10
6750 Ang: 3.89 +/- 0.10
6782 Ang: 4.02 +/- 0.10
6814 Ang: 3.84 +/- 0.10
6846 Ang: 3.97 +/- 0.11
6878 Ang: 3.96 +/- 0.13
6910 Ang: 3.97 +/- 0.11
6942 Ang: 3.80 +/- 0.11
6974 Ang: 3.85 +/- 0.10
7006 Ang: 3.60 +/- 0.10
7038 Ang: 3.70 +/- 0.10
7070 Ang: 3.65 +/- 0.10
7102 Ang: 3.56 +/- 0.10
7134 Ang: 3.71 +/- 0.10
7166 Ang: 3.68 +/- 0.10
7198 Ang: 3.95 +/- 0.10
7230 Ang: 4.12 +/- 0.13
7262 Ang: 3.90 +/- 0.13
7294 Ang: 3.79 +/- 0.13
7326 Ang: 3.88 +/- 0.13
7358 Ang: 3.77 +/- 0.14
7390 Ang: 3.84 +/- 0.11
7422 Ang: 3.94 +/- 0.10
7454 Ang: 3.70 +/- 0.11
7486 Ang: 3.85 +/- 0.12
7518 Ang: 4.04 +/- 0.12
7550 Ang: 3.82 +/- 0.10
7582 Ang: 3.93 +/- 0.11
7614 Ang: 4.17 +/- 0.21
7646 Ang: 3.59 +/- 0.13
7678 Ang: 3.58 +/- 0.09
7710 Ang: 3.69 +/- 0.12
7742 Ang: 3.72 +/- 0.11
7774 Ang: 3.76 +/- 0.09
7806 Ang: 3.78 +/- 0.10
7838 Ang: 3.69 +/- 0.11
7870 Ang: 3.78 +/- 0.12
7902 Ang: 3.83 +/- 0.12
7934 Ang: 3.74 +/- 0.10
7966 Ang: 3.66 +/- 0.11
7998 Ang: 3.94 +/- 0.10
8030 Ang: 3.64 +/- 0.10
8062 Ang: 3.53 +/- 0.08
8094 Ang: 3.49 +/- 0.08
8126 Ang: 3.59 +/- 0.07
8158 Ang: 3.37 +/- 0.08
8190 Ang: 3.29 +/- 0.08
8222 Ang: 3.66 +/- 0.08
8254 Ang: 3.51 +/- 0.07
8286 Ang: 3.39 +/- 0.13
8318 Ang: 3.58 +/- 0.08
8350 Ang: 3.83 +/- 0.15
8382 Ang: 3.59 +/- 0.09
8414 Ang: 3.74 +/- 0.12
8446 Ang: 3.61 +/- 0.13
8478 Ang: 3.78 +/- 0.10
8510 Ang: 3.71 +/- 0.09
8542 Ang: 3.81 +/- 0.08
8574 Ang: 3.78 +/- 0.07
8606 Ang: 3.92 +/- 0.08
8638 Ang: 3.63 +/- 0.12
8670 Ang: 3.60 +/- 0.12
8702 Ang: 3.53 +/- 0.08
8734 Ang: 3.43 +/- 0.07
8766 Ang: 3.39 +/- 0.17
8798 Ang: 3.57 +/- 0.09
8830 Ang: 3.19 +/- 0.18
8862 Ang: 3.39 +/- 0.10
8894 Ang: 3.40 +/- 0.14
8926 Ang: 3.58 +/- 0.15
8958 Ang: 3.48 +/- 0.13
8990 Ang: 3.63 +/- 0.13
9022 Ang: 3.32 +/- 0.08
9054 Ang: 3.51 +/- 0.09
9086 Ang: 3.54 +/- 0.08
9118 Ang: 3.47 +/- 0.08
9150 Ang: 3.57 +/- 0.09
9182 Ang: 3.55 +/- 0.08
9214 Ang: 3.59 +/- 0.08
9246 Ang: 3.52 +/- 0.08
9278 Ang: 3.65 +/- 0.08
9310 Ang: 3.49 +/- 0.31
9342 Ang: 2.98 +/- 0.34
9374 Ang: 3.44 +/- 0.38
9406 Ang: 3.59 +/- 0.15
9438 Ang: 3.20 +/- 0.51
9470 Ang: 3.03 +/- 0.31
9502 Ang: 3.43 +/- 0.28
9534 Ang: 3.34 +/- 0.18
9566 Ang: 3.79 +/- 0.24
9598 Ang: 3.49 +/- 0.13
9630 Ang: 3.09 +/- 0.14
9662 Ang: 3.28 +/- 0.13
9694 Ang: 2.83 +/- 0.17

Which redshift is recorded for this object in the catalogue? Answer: 0.14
